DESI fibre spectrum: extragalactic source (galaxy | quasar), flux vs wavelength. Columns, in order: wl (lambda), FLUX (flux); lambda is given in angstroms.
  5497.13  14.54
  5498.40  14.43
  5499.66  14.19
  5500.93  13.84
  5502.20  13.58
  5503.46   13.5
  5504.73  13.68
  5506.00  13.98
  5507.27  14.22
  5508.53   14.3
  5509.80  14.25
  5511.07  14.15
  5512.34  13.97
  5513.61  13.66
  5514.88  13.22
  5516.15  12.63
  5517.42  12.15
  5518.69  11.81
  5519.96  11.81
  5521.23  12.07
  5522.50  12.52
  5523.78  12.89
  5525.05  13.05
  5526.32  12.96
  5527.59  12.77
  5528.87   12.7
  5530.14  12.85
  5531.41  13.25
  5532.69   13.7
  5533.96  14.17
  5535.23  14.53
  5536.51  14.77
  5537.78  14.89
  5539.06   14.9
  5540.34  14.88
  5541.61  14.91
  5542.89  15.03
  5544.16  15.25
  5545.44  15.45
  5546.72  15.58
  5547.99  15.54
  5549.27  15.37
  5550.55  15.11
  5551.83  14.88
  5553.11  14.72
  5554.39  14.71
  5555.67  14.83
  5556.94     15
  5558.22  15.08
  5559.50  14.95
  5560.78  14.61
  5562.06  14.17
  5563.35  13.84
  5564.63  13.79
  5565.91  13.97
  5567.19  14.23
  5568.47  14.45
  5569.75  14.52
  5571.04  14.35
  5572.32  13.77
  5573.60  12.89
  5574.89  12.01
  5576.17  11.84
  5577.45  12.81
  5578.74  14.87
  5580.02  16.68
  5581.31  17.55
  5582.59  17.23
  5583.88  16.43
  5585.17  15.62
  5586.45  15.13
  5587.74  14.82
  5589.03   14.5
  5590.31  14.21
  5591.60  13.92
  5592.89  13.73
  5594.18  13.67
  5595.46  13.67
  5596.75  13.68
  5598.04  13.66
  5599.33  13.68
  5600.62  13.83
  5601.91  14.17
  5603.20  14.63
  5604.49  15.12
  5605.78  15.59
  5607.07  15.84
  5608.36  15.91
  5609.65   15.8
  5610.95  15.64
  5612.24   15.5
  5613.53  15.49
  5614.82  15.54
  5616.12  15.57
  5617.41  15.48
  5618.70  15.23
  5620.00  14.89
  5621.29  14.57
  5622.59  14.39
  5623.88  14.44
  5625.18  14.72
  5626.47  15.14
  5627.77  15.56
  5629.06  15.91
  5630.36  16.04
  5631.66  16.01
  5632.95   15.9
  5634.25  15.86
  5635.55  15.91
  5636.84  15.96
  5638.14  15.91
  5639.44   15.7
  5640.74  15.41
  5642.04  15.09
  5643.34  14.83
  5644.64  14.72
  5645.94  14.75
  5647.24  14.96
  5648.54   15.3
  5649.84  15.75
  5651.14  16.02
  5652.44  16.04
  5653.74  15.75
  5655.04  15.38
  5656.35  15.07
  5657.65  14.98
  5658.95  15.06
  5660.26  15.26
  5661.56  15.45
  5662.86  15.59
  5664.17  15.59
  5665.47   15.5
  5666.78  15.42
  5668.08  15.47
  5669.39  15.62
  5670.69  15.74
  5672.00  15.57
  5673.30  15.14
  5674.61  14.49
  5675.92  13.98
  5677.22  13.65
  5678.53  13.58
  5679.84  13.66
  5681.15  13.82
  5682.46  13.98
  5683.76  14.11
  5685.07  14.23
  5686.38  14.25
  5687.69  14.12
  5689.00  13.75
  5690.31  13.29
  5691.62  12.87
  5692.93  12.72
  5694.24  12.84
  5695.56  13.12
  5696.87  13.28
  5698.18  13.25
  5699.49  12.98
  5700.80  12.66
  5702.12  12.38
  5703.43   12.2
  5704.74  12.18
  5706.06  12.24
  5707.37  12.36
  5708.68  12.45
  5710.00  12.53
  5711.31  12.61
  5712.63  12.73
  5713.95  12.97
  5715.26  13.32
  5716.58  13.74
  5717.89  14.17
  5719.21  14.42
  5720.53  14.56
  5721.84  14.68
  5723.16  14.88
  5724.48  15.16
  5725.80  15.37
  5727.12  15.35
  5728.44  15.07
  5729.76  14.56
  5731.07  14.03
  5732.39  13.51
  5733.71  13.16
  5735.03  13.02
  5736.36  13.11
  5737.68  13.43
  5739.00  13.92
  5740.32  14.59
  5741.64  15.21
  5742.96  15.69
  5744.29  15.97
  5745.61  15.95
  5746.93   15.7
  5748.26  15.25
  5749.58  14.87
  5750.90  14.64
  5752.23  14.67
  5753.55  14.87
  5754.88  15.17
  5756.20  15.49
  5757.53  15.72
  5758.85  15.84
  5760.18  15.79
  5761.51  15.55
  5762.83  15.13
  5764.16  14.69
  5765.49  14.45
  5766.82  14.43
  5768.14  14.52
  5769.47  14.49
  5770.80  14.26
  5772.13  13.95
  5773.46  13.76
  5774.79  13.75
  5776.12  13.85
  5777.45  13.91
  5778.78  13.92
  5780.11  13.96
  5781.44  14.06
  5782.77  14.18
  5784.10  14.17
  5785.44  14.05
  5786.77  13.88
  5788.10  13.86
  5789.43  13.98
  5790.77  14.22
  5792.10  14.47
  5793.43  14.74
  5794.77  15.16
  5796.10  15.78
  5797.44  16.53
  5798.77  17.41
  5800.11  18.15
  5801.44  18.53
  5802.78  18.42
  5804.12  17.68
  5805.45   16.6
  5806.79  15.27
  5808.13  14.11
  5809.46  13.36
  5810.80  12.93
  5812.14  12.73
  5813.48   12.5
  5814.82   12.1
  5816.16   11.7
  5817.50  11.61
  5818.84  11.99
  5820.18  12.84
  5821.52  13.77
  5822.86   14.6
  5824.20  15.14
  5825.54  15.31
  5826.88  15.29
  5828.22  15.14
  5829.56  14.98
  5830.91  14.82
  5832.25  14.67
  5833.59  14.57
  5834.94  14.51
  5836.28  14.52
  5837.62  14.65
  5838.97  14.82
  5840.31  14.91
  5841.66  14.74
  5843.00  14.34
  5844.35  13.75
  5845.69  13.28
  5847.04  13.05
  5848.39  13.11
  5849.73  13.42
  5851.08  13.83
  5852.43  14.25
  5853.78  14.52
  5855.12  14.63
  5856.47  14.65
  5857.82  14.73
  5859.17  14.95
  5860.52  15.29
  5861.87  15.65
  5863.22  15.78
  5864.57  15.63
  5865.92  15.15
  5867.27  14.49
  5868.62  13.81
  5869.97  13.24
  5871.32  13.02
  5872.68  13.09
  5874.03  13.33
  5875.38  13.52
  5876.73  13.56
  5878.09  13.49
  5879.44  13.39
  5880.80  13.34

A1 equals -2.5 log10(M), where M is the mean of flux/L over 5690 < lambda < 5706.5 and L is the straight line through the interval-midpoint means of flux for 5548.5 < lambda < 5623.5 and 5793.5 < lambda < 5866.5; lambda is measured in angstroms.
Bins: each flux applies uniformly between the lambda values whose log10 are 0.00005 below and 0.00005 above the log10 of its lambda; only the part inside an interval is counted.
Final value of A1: 0.15 mag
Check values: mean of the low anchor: 14.7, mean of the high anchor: 14.7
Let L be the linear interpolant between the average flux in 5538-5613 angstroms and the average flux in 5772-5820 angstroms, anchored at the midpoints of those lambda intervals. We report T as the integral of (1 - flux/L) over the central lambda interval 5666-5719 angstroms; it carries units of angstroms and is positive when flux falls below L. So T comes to 3.57 angstroms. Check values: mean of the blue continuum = 14.7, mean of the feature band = 13.6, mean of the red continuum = 14.5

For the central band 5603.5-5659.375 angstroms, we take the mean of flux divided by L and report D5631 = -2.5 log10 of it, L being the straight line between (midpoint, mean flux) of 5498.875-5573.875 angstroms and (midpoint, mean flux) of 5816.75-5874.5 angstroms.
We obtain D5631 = -0.10 mag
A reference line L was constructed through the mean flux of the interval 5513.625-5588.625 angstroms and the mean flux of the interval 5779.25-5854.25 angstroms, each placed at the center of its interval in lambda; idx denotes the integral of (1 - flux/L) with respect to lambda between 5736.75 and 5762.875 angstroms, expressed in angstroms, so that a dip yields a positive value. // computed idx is -1.34 angstroms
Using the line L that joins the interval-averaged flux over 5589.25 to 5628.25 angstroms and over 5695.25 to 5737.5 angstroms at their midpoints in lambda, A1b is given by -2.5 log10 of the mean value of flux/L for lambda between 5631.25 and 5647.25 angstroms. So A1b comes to -0.08 mag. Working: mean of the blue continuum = 14.8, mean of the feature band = 15.5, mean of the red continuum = 13.5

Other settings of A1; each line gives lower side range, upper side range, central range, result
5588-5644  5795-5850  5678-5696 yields 0.10 mag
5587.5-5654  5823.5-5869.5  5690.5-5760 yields 0.06 mag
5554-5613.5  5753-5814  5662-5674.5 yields -0.05 mag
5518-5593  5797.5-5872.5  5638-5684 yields -0.05 mag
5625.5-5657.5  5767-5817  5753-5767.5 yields -0.03 mag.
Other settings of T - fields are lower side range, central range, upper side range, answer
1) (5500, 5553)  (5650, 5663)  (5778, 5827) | -1.2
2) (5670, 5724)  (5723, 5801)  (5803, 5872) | -4.8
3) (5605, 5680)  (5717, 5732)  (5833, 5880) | 0.2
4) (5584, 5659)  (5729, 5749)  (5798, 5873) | 0.4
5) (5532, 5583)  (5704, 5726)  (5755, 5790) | 1.5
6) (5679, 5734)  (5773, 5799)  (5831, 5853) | -1.0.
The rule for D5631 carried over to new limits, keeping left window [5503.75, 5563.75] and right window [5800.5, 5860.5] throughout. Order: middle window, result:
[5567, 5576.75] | 0.05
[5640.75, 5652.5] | -0.08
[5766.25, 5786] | 0.02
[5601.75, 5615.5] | -0.10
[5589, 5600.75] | 0.02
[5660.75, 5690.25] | -0.03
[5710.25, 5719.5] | 0.07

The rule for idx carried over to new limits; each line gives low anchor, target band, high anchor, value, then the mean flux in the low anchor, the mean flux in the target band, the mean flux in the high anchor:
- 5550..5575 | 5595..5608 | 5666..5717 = -0.30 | 14.3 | 14.4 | 13.6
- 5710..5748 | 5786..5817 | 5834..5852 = -1.71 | 14.3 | 14.9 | 14.1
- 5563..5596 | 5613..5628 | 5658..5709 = -0.88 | 14.4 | 15.1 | 14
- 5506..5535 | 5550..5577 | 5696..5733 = -1.83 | 13.2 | 14.2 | 13.6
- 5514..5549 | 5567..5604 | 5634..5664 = 0.35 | 13.7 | 14.4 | 15.4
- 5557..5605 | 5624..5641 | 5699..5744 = -1.84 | 14.4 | 15.7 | 13.7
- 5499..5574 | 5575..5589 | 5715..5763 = -0.94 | 14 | 15.1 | 14.8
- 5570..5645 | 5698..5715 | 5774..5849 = 2.47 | 14.9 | 12.6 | 14.5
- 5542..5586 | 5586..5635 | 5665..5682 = -0.68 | 14.7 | 14.9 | 14.7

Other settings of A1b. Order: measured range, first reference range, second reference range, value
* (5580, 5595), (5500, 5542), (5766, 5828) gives -0.109 mag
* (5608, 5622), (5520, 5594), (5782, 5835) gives -0.072 mag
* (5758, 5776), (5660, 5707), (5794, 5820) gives -0.007 mag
